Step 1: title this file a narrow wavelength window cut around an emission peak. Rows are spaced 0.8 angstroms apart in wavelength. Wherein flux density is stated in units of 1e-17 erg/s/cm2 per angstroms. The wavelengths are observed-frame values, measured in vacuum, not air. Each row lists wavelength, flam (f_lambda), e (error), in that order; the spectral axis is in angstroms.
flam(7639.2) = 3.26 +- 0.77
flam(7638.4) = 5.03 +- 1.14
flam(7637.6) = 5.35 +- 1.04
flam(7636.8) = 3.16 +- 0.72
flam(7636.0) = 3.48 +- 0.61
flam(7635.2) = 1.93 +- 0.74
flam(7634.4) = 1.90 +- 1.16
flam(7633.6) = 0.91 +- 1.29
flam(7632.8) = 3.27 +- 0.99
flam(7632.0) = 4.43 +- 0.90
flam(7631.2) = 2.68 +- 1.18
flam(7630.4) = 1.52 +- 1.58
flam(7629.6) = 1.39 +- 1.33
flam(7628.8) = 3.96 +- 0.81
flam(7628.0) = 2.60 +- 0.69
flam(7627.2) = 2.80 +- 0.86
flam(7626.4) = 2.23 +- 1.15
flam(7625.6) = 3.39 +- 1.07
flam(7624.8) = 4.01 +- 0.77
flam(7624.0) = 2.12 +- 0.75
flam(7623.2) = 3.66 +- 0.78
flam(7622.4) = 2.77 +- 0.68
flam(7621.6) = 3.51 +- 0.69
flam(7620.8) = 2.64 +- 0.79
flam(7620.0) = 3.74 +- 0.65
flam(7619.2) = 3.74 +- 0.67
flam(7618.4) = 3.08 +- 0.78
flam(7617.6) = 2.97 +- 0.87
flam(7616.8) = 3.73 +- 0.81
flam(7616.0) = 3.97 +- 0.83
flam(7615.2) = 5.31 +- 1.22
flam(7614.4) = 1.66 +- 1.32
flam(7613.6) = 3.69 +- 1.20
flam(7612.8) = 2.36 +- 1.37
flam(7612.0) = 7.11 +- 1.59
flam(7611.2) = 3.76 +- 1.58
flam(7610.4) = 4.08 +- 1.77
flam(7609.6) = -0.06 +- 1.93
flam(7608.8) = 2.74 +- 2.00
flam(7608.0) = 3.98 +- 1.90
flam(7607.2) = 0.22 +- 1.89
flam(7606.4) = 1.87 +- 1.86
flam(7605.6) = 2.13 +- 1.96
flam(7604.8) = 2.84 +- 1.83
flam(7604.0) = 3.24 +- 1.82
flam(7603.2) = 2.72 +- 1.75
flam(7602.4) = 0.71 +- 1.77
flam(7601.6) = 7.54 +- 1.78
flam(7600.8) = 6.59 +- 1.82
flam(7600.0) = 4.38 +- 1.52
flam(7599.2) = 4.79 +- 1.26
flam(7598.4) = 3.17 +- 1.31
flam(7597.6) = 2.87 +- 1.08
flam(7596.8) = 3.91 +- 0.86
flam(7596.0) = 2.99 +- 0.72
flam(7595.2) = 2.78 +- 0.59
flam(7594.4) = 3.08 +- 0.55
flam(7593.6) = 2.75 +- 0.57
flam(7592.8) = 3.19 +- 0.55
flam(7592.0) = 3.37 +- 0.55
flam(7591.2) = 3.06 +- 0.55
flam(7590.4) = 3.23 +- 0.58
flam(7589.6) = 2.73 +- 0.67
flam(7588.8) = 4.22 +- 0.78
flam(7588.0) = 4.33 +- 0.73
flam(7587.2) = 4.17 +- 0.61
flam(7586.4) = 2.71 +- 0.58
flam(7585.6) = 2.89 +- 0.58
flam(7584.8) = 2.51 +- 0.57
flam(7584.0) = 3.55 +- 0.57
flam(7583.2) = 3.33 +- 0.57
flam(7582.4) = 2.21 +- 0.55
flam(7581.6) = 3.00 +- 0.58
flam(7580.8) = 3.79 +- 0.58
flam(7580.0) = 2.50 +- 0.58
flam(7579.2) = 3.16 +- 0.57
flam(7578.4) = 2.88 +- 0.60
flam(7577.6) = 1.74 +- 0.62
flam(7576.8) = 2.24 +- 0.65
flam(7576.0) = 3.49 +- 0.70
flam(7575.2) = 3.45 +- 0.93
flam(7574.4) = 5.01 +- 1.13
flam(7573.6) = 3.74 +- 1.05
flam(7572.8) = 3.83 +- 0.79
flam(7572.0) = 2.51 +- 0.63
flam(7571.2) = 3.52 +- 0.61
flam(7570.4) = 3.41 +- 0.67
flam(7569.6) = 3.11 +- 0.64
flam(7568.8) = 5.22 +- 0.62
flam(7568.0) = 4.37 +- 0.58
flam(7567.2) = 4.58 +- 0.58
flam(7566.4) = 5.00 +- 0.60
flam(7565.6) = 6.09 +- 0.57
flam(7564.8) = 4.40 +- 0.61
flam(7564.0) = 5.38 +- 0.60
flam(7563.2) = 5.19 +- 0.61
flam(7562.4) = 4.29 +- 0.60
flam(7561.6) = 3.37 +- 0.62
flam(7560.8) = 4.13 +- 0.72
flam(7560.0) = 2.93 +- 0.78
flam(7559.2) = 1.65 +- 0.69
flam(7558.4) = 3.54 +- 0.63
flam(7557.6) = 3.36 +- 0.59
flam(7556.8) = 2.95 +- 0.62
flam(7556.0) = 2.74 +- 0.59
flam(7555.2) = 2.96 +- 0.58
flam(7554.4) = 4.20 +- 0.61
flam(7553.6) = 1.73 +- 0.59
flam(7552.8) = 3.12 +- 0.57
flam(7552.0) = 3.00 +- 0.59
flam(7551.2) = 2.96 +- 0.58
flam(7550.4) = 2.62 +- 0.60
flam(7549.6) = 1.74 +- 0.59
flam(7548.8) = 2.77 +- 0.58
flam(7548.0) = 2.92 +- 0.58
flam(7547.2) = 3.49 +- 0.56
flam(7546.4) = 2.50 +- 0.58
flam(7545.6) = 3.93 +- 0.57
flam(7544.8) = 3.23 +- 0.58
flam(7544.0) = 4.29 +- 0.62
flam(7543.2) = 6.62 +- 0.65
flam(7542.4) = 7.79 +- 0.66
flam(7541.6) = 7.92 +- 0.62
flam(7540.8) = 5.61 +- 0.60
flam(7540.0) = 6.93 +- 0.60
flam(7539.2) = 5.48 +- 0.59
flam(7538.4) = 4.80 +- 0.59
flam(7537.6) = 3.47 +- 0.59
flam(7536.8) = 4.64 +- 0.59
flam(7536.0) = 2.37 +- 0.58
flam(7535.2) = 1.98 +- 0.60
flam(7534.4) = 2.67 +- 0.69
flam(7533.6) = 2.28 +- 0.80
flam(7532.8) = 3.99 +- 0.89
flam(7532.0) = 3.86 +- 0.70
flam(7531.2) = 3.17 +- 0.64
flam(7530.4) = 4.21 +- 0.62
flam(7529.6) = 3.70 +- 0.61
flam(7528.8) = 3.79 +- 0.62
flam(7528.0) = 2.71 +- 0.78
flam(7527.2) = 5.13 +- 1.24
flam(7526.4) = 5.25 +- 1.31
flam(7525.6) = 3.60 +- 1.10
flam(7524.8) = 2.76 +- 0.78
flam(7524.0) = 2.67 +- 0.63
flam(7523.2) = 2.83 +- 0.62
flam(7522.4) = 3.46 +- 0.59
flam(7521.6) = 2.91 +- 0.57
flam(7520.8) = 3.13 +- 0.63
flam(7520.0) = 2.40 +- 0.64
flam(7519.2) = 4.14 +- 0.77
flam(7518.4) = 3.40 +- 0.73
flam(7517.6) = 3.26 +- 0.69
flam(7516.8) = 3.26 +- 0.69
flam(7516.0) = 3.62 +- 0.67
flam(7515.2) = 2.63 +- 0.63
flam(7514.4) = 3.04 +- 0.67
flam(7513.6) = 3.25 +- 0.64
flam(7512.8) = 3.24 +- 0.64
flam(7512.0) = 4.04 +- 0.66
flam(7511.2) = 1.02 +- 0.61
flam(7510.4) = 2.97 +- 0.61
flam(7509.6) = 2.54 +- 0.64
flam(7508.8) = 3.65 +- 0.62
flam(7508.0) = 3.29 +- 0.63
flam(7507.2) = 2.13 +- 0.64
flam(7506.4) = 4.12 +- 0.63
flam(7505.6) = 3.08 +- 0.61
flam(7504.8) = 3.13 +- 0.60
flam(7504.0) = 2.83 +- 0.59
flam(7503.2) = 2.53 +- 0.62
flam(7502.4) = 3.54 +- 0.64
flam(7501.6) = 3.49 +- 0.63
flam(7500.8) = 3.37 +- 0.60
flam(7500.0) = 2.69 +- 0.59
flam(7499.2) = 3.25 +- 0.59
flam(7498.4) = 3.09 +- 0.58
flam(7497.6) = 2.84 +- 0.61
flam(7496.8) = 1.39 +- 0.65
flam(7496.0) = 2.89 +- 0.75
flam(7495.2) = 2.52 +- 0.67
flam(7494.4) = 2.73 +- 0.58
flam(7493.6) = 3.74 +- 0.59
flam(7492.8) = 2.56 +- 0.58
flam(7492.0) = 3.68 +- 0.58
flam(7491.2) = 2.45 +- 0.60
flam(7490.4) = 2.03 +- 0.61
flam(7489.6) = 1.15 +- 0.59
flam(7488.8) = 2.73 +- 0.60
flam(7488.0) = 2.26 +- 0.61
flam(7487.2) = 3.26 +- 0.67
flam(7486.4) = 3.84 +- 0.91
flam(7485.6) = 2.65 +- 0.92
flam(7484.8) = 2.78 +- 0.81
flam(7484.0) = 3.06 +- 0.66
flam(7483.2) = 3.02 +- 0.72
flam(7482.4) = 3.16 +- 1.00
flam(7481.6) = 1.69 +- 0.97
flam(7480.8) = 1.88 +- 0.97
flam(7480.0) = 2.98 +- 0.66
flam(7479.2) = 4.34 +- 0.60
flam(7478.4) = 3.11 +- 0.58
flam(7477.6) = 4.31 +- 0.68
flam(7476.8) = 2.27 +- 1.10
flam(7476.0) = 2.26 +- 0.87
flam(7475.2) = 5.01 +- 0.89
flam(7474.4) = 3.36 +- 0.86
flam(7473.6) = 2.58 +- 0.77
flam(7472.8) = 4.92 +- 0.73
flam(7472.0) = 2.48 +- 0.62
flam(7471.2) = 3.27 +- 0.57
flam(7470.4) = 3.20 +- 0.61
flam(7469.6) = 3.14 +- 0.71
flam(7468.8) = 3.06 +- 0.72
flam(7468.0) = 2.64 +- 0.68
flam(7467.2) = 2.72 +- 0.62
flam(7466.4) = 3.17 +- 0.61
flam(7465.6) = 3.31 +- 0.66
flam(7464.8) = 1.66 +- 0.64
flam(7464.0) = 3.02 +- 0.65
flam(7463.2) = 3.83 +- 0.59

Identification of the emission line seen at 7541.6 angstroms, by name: Halpha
